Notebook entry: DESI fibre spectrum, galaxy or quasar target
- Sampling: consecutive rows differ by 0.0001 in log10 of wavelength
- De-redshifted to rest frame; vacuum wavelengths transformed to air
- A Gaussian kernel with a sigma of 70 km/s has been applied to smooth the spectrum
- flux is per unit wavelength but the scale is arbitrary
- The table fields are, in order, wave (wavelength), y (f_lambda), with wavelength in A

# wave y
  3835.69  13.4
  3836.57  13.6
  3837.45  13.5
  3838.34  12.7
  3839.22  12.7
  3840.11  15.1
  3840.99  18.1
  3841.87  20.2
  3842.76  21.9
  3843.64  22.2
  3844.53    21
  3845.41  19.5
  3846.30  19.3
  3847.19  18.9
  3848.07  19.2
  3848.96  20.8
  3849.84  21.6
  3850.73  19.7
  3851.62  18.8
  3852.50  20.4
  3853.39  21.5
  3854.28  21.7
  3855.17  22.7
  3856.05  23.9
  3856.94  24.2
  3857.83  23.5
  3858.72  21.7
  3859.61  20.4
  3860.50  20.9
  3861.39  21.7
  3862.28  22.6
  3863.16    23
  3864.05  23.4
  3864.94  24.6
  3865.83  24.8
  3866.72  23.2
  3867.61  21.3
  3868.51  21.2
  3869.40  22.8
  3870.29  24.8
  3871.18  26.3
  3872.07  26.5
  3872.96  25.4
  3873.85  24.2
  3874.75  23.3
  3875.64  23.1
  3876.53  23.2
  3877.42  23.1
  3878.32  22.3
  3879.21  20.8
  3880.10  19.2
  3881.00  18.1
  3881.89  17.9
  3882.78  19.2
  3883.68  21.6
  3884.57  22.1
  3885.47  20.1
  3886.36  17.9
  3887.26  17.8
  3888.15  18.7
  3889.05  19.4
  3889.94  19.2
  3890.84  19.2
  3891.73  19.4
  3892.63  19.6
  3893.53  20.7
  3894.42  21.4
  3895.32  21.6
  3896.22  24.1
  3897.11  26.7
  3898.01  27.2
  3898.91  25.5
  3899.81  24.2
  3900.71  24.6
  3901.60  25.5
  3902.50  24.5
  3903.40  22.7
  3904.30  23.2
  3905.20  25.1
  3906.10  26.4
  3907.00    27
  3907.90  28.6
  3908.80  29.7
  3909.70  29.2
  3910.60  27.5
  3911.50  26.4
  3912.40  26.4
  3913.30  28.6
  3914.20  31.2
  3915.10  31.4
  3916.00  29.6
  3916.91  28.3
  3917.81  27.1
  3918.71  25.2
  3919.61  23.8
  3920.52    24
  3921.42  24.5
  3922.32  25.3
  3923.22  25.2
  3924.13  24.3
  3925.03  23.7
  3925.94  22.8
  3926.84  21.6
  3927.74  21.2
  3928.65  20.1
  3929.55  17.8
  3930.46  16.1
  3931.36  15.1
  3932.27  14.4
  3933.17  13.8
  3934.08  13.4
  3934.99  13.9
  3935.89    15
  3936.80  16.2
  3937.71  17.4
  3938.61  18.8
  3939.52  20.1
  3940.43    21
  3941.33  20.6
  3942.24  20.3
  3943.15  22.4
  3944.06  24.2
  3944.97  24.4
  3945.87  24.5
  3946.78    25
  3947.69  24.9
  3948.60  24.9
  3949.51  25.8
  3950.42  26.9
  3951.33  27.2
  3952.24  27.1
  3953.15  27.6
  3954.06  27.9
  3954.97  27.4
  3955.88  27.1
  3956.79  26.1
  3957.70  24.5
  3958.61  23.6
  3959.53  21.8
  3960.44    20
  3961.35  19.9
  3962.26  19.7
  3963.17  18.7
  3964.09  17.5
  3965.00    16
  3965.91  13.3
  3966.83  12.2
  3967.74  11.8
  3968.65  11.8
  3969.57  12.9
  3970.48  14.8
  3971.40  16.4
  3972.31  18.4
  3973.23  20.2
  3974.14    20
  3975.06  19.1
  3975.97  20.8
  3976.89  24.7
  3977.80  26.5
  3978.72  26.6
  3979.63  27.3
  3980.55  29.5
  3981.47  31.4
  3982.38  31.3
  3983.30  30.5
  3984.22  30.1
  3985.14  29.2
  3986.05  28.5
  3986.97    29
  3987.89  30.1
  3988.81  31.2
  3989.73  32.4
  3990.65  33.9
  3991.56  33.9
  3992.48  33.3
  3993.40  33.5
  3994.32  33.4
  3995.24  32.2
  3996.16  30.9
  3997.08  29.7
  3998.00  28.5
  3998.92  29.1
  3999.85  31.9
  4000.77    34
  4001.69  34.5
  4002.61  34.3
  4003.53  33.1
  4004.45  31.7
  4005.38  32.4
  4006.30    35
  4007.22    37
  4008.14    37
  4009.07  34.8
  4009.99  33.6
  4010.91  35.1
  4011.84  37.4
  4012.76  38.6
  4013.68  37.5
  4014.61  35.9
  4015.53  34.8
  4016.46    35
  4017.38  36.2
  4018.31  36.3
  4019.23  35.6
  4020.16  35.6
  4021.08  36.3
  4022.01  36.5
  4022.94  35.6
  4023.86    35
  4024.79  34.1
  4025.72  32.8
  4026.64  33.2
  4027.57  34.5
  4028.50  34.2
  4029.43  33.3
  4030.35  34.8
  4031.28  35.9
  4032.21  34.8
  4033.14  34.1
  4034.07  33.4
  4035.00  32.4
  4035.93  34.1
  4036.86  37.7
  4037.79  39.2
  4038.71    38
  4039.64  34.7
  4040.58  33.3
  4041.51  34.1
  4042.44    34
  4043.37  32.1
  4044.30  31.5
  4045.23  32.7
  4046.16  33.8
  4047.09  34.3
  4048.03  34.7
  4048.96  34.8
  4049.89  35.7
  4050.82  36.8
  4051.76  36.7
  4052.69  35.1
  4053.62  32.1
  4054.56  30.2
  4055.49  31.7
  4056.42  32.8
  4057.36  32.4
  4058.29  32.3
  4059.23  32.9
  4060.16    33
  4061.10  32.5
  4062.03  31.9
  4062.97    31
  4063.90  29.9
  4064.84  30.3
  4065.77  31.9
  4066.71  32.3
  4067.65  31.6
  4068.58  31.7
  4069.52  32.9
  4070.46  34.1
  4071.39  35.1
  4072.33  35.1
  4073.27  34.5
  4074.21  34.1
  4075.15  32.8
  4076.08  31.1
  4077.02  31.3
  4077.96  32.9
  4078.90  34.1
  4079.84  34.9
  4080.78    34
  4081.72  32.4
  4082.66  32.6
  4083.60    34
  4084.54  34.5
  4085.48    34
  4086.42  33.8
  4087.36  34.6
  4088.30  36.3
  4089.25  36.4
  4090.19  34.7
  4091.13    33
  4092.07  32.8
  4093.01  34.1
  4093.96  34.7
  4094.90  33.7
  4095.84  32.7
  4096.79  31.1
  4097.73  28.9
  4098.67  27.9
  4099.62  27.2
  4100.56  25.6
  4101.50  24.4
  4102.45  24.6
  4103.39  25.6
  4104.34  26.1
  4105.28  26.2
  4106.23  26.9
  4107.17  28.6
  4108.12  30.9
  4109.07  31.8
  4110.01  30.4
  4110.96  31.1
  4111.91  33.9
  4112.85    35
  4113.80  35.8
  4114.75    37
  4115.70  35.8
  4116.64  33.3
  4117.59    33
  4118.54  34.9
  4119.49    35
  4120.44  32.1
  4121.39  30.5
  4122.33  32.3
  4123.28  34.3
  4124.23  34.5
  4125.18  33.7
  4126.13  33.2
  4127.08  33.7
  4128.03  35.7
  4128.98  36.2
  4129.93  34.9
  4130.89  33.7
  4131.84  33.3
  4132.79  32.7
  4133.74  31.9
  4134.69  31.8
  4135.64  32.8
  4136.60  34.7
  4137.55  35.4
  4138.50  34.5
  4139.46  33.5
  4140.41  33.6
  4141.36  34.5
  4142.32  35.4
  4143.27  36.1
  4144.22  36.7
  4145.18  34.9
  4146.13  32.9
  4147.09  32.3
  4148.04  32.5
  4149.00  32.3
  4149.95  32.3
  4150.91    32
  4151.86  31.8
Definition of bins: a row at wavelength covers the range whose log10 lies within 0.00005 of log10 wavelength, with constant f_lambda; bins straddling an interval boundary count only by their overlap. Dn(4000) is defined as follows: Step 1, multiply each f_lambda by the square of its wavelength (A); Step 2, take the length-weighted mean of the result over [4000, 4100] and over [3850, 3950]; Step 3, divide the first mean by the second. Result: 1.62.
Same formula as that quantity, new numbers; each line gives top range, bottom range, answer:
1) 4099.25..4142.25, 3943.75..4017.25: 1.26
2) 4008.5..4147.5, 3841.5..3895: 1.73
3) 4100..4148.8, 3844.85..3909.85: 1.64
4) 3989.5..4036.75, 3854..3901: 1.65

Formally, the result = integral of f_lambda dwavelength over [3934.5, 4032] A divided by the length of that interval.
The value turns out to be 27.7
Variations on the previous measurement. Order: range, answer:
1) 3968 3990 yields 24.5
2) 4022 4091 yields 33.7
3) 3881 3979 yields 22.1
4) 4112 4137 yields 33.9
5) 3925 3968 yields 20.8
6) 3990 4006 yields 32.4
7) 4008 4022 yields 36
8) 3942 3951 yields 24.5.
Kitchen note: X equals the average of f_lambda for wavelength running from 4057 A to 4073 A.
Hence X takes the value 32.4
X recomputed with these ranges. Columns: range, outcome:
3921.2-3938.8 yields 19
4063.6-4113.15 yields 31.8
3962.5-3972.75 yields 15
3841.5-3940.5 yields 22.3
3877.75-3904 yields 21.4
